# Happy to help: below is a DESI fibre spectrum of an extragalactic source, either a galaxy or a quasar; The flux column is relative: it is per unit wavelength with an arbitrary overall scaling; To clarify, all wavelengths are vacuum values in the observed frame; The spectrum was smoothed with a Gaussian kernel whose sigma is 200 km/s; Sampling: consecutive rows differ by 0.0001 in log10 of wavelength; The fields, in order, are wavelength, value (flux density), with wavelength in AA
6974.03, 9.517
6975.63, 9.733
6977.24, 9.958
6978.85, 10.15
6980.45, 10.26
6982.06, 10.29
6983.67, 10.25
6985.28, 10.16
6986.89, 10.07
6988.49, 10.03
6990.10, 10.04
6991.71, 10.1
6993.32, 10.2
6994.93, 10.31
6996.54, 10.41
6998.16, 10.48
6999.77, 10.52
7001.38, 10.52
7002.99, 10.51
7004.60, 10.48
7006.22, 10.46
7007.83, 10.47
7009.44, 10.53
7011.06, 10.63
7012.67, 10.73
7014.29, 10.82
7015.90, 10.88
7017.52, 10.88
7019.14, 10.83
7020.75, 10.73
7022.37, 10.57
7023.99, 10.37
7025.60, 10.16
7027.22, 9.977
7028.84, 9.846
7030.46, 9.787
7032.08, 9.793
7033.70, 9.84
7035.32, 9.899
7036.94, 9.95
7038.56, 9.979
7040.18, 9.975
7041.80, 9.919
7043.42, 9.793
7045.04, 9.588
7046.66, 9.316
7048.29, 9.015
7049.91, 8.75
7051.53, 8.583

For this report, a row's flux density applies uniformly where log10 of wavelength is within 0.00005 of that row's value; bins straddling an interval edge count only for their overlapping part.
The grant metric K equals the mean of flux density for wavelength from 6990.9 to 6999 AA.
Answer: 10.3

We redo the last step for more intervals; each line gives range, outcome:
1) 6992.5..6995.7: 10.3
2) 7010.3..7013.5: 10.7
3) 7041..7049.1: 9.53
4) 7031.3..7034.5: 9.81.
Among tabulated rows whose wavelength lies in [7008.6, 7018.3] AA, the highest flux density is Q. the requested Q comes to 10.88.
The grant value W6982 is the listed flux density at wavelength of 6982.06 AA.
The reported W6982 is 10.29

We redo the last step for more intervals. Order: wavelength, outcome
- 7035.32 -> 9.899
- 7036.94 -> 9.95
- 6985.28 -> 10.16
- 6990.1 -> 10.04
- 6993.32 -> 10.2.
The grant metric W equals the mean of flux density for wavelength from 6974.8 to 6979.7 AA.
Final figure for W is 9.96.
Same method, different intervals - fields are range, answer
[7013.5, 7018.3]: 10.9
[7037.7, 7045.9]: 9.86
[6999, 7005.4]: 10.5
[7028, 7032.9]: 9.8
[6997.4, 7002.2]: 10.5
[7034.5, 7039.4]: 9.95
